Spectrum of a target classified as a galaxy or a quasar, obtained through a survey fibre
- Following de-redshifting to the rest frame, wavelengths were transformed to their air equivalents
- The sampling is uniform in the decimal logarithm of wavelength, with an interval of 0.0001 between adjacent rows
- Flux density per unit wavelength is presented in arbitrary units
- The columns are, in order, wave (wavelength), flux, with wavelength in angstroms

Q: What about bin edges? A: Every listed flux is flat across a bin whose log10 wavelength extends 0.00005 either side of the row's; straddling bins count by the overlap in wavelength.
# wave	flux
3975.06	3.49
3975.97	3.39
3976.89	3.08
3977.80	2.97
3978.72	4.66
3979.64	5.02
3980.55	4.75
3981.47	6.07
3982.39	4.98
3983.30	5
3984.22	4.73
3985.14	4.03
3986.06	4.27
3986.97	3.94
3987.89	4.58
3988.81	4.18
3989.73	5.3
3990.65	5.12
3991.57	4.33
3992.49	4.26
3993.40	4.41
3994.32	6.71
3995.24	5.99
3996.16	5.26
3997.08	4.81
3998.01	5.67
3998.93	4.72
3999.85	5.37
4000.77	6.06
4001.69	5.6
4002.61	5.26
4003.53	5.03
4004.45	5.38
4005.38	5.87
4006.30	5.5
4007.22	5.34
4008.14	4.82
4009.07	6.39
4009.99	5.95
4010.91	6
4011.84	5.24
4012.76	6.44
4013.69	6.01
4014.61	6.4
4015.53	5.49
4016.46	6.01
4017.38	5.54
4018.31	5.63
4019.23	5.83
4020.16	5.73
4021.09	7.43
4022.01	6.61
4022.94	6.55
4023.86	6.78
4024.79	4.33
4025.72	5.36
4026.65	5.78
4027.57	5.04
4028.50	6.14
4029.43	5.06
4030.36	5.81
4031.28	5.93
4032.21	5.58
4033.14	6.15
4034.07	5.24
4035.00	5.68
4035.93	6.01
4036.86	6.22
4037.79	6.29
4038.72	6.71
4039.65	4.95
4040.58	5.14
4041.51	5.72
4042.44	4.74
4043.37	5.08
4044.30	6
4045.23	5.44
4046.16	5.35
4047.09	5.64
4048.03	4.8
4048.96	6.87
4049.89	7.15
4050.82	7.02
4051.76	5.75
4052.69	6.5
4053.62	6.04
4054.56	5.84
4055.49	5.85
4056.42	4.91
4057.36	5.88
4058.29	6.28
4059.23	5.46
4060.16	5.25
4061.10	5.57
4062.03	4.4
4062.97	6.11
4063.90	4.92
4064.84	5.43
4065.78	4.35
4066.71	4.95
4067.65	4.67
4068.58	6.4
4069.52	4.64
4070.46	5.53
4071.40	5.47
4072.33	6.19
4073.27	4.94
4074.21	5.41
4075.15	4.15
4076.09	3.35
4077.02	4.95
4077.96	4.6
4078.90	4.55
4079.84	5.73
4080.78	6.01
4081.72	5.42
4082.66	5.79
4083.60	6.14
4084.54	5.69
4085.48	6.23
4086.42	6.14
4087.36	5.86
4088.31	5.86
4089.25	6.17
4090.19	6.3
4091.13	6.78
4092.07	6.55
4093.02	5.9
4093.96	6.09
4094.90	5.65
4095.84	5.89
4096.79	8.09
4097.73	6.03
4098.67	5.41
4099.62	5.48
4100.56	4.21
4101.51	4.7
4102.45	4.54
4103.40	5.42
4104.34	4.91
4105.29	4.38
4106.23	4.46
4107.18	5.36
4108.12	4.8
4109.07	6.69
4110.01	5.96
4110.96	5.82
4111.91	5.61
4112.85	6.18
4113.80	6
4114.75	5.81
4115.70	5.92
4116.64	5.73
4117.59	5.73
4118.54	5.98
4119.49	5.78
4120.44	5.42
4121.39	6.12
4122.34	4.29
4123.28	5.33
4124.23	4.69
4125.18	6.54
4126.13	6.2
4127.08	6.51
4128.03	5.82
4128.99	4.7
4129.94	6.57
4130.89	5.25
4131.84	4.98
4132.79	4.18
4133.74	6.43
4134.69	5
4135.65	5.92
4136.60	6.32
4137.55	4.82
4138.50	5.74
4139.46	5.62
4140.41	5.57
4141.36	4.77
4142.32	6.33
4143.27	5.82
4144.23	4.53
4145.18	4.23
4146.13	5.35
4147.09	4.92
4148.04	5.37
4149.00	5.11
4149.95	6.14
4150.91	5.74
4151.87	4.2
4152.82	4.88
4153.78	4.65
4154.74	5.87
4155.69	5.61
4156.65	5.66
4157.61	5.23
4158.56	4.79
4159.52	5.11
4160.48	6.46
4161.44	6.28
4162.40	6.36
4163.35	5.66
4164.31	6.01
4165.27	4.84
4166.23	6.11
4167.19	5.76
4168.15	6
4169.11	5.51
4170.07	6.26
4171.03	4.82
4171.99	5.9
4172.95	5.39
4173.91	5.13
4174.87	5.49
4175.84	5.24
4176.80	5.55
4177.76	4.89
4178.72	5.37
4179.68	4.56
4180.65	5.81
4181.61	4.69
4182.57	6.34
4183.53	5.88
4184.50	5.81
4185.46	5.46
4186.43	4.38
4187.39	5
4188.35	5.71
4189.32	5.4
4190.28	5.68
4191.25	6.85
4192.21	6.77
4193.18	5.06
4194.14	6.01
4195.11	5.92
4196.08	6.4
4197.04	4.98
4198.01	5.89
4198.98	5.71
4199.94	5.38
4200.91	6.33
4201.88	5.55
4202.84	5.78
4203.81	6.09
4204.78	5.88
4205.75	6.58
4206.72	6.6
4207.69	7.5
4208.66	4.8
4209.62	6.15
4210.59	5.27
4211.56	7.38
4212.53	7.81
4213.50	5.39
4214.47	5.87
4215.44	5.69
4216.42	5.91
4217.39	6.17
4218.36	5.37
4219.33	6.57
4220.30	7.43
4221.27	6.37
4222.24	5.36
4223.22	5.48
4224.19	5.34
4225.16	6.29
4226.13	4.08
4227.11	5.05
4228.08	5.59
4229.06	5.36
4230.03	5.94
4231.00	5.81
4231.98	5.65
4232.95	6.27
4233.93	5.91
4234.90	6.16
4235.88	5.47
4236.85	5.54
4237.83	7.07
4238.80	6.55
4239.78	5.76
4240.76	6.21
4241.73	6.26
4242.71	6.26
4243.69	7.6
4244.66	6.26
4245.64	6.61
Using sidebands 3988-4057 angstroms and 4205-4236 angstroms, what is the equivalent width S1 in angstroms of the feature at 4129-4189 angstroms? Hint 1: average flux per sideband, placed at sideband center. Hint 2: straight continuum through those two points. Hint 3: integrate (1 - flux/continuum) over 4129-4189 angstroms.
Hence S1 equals 4.4 angstroms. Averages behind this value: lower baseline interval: 5.66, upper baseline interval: 5.96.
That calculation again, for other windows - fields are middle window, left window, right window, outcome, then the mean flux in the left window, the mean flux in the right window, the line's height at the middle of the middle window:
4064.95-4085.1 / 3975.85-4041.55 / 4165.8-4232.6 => 1.2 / 5.39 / 5.76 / 5.52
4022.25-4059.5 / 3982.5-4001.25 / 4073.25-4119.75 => -3.8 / 4.94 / 5.59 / 5.24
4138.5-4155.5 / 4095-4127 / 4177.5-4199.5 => 1.0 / 5.57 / 5.6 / 5.58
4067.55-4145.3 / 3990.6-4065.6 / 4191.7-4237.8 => 3.0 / 5.66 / 5.92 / 5.77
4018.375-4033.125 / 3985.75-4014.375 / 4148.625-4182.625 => -1.5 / 5.3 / 5.47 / 5.33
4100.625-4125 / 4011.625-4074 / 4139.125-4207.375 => 0.9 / 5.71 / 5.57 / 5.63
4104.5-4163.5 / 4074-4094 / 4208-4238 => 2.2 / 5.61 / 5.89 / 5.71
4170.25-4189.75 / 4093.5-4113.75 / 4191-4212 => 1.9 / 5.52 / 6.03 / 5.92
